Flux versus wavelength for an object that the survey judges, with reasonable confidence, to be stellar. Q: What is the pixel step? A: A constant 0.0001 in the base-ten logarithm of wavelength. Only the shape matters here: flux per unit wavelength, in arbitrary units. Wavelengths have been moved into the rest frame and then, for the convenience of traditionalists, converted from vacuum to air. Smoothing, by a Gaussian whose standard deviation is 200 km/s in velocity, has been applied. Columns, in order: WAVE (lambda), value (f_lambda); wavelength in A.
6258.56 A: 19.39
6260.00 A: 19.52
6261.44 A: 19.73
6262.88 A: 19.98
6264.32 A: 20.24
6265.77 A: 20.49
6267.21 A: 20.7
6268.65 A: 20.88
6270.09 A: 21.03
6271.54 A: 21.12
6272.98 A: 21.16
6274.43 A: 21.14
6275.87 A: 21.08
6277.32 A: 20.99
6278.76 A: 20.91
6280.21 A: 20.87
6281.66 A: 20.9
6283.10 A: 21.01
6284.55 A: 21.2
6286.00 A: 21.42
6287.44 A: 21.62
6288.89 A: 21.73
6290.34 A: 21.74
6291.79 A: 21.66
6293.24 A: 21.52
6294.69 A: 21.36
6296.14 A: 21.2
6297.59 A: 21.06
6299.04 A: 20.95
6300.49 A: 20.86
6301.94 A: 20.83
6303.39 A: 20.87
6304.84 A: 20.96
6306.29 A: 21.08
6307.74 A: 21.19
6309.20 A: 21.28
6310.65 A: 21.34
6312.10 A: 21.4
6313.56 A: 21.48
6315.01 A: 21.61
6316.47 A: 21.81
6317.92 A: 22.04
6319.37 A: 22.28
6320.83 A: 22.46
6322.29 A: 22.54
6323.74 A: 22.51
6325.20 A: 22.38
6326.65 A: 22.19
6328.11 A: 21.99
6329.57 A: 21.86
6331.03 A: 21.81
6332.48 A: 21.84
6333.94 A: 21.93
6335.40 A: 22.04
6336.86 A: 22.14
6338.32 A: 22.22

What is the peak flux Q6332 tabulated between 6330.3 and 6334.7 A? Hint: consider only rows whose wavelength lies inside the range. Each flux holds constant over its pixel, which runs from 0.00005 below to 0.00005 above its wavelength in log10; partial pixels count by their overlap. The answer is 21.93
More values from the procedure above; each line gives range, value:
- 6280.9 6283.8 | 21.01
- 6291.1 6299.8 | 21.66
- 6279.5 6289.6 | 21.73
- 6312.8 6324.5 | 22.54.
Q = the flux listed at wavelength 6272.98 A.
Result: 21.16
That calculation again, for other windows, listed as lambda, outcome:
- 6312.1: 21.4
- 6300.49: 20.86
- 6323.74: 22.51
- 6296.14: 21.2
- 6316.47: 21.81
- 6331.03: 21.81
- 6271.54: 21.12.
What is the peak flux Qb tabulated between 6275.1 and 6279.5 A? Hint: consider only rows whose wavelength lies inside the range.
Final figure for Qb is 21.08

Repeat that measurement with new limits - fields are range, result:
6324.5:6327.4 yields 22.38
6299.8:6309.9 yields 21.28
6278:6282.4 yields 20.91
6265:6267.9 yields 20.7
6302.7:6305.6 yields 20.96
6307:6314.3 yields 21.48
